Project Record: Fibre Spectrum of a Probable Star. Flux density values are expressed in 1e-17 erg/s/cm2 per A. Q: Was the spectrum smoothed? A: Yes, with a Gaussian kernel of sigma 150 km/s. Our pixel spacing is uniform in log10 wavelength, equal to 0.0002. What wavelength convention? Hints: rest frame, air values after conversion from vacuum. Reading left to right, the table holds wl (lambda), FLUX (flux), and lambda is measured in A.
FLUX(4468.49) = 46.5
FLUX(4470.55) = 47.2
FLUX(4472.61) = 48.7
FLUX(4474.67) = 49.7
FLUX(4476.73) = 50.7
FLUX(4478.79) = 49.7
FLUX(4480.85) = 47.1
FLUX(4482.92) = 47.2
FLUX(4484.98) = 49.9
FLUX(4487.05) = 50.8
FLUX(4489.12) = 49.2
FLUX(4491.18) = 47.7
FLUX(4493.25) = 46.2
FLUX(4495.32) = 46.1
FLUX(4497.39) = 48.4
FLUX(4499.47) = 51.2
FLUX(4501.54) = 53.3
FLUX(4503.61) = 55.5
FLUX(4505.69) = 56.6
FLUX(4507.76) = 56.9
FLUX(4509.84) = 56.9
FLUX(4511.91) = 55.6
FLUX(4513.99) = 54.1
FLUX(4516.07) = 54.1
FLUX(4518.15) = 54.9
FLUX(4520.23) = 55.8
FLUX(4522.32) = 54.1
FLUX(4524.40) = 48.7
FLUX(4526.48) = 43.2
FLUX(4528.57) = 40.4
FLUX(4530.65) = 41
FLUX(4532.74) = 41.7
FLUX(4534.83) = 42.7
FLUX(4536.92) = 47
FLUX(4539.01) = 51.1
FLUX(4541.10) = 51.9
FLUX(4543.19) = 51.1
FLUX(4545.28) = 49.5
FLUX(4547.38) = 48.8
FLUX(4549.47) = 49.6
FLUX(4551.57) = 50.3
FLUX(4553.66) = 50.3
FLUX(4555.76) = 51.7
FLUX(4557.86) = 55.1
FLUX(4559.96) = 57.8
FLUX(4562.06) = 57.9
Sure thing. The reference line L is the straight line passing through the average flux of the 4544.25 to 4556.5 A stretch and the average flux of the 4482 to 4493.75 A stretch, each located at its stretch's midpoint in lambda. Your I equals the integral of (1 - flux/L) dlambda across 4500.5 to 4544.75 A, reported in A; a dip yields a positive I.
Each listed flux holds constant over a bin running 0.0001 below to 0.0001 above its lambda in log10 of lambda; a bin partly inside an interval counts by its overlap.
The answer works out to -1.3 A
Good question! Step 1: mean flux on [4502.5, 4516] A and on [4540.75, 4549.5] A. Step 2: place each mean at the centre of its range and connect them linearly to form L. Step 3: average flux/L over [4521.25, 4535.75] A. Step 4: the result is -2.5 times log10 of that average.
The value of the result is 0.184 mag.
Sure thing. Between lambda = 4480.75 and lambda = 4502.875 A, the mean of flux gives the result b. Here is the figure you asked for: 49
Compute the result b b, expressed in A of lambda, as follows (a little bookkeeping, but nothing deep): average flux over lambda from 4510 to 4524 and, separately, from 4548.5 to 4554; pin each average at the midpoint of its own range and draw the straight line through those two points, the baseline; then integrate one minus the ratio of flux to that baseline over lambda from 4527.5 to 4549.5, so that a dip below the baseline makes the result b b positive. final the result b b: 2.1 A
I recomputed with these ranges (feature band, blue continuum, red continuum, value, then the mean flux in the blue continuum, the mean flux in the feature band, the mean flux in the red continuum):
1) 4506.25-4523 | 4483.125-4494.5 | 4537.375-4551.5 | -2.0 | 48.6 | 55.4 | 50.2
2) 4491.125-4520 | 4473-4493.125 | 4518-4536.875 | -3.2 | 49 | 52.9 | 46.6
